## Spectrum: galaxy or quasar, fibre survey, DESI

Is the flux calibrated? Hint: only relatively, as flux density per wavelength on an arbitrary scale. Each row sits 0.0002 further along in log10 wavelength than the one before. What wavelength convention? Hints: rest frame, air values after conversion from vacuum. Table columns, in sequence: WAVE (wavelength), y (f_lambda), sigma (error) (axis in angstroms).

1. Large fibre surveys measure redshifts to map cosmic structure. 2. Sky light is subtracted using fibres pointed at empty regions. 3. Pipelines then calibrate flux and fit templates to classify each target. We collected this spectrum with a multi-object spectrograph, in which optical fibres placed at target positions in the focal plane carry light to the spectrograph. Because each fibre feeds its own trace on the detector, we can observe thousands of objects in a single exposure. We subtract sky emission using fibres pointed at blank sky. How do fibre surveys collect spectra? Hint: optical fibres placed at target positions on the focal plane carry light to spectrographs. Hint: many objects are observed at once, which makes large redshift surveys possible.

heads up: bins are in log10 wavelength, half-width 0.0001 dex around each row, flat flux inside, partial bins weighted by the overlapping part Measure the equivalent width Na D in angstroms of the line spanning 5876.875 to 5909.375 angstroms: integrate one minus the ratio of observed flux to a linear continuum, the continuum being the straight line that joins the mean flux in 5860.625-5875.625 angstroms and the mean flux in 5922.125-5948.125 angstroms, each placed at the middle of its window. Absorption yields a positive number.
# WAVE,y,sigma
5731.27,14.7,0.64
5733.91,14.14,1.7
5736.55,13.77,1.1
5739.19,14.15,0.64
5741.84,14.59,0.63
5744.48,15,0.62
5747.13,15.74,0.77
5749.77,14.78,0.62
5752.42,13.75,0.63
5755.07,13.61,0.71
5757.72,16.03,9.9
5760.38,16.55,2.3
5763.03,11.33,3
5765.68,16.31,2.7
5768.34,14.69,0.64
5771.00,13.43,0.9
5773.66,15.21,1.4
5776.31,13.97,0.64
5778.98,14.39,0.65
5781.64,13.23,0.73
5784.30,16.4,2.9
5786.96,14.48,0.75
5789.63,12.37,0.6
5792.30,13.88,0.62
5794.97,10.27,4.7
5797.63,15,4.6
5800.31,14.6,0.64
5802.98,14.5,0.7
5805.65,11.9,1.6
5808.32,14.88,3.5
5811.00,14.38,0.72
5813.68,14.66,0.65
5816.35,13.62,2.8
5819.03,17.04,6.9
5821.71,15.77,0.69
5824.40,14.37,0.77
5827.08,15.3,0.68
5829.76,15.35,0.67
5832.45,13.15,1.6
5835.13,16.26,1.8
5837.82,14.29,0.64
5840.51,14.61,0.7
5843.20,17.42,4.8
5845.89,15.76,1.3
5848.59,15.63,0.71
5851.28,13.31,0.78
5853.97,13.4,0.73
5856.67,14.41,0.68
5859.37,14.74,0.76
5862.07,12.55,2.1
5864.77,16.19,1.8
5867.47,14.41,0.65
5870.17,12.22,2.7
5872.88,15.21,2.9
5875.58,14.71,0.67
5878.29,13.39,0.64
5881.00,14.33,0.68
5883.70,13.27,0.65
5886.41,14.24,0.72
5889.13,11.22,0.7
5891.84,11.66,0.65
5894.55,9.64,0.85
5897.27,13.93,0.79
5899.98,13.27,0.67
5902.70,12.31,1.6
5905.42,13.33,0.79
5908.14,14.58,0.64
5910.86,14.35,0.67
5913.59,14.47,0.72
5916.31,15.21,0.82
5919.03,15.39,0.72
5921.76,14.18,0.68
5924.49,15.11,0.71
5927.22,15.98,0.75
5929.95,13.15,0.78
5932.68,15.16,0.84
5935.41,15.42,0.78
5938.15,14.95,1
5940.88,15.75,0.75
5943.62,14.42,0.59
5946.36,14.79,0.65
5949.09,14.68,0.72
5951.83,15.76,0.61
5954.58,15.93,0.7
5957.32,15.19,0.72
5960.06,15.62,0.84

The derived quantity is 3.4 angstroms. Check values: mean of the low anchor 14.2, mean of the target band 12.9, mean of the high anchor 14.9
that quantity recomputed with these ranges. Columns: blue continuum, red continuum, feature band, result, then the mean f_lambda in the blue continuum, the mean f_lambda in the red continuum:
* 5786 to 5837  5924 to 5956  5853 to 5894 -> 2.9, 14.3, 15.1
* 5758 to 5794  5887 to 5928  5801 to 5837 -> -1.5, 14.3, 13.6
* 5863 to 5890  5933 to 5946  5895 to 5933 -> 1.2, 13.9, 15.1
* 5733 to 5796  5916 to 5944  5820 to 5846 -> -1.2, 14.3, 15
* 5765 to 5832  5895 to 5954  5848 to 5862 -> 0.4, 14.4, 14.5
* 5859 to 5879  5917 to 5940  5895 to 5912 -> 1.4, 14.2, 14.9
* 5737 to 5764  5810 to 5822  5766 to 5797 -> 1.8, 14.6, 15.1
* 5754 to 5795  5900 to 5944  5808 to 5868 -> -1.9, 14.3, 14.6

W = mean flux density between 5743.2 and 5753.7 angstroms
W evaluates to 14.8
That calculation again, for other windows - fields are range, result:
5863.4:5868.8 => 15.3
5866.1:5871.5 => 13.3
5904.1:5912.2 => 14.1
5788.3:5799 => 12.9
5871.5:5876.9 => 14.9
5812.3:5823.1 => 15.3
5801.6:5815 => 14.1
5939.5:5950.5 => 14.9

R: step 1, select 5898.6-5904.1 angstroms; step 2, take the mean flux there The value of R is 12.8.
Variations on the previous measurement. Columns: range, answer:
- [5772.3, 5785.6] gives 14.6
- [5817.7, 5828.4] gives 15.6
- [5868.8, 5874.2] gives 13.7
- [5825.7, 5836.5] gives 15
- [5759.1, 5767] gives 14.7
